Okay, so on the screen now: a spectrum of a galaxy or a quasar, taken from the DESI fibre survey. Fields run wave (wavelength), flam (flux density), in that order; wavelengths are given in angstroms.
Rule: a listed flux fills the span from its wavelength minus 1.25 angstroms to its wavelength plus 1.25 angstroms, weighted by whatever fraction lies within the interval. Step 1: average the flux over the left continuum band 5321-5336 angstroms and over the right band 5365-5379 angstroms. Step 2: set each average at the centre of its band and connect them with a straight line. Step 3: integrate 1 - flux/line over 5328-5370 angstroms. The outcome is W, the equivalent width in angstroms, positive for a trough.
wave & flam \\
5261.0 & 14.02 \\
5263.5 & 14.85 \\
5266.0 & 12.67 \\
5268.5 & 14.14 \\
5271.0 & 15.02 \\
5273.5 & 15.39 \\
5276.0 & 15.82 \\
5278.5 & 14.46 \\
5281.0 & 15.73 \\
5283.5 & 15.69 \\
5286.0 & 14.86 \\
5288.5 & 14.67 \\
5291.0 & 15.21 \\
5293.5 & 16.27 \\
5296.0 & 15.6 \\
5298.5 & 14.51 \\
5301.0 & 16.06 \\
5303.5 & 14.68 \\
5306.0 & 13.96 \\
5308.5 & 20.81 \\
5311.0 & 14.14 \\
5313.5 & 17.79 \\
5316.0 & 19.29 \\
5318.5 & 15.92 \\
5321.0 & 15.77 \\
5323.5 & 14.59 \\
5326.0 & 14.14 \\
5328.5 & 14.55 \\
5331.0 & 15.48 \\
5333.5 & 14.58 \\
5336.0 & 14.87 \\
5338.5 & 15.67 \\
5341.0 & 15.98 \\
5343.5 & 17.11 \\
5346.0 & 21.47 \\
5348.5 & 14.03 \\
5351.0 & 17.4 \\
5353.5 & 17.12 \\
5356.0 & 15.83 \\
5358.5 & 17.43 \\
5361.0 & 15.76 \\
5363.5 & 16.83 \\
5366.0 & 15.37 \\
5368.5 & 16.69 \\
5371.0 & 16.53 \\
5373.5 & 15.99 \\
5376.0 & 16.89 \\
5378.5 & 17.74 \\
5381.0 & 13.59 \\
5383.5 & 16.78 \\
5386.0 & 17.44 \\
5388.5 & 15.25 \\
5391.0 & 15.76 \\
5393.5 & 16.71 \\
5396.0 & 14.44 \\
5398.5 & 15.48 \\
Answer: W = -1.9 angstroms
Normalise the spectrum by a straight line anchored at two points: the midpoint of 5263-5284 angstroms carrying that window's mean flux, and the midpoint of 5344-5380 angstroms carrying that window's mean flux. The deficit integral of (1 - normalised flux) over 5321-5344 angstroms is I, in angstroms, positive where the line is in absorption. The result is 1.35 angstroms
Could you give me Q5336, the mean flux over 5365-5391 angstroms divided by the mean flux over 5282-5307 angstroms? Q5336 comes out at 1.1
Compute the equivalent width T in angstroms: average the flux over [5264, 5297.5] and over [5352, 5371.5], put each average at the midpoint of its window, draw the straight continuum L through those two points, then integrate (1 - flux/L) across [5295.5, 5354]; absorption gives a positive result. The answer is -0.9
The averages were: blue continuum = 15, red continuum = 16.5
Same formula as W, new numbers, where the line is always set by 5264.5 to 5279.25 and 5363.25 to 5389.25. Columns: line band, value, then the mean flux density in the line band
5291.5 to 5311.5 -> -1.0 angstroms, 15.8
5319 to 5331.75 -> 0.4 angstroms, 14.9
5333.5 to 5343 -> 0.1 angstroms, 15.5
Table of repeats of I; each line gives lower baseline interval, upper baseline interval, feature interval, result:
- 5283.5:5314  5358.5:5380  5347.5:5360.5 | -0.04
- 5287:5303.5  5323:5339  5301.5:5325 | -1.92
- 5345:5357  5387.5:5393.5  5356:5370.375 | 0.28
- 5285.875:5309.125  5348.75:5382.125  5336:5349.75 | -0.51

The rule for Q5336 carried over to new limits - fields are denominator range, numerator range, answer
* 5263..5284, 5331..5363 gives 1.11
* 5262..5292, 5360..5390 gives 1.09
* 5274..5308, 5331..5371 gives 1.07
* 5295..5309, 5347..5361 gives 1.05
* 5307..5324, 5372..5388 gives 0.96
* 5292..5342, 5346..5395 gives 1.04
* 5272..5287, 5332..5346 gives 1.05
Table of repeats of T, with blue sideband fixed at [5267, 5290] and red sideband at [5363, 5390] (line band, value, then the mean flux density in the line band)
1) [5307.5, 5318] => -1.6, 17.8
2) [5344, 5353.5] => -1.0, 17.5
